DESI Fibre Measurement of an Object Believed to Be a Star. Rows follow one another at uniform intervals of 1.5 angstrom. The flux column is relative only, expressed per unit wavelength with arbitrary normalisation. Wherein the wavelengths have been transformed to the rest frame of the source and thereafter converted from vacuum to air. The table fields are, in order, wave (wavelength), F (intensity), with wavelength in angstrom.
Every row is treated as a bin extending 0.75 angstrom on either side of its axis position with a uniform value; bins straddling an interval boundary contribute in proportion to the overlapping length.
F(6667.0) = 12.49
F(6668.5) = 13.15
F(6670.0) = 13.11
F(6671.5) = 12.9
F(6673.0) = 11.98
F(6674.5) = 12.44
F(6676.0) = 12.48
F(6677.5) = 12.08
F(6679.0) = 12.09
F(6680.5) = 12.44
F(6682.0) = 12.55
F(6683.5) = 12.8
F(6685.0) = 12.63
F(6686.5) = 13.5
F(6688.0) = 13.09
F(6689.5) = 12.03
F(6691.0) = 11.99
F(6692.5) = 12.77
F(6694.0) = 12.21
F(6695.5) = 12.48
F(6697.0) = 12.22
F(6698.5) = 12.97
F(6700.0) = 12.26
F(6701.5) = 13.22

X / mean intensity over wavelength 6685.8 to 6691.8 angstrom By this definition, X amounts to 12.6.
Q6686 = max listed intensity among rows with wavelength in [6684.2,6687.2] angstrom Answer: 13.5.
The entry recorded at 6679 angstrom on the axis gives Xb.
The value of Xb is 12.09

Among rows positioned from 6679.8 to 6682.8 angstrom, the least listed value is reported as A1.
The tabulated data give 12.44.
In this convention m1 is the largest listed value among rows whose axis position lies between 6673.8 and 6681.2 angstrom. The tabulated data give 12.48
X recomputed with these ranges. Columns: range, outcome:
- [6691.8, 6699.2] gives 12.5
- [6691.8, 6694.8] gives 12.5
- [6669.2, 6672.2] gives 13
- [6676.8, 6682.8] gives 12.3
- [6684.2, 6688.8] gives 13.1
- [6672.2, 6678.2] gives 12.3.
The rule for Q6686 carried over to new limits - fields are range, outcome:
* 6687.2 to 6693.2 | 13.09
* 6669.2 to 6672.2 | 13.11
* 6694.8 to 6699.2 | 12.97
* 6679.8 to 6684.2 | 12.8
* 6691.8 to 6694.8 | 12.77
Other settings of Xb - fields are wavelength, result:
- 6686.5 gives 13.5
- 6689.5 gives 12.03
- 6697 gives 12.22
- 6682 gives 12.55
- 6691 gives 11.99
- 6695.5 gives 12.48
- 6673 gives 11.98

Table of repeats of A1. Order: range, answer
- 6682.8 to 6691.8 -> 11.99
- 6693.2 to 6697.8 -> 12.21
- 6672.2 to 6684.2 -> 11.98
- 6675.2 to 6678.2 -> 12.08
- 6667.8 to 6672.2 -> 12.9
